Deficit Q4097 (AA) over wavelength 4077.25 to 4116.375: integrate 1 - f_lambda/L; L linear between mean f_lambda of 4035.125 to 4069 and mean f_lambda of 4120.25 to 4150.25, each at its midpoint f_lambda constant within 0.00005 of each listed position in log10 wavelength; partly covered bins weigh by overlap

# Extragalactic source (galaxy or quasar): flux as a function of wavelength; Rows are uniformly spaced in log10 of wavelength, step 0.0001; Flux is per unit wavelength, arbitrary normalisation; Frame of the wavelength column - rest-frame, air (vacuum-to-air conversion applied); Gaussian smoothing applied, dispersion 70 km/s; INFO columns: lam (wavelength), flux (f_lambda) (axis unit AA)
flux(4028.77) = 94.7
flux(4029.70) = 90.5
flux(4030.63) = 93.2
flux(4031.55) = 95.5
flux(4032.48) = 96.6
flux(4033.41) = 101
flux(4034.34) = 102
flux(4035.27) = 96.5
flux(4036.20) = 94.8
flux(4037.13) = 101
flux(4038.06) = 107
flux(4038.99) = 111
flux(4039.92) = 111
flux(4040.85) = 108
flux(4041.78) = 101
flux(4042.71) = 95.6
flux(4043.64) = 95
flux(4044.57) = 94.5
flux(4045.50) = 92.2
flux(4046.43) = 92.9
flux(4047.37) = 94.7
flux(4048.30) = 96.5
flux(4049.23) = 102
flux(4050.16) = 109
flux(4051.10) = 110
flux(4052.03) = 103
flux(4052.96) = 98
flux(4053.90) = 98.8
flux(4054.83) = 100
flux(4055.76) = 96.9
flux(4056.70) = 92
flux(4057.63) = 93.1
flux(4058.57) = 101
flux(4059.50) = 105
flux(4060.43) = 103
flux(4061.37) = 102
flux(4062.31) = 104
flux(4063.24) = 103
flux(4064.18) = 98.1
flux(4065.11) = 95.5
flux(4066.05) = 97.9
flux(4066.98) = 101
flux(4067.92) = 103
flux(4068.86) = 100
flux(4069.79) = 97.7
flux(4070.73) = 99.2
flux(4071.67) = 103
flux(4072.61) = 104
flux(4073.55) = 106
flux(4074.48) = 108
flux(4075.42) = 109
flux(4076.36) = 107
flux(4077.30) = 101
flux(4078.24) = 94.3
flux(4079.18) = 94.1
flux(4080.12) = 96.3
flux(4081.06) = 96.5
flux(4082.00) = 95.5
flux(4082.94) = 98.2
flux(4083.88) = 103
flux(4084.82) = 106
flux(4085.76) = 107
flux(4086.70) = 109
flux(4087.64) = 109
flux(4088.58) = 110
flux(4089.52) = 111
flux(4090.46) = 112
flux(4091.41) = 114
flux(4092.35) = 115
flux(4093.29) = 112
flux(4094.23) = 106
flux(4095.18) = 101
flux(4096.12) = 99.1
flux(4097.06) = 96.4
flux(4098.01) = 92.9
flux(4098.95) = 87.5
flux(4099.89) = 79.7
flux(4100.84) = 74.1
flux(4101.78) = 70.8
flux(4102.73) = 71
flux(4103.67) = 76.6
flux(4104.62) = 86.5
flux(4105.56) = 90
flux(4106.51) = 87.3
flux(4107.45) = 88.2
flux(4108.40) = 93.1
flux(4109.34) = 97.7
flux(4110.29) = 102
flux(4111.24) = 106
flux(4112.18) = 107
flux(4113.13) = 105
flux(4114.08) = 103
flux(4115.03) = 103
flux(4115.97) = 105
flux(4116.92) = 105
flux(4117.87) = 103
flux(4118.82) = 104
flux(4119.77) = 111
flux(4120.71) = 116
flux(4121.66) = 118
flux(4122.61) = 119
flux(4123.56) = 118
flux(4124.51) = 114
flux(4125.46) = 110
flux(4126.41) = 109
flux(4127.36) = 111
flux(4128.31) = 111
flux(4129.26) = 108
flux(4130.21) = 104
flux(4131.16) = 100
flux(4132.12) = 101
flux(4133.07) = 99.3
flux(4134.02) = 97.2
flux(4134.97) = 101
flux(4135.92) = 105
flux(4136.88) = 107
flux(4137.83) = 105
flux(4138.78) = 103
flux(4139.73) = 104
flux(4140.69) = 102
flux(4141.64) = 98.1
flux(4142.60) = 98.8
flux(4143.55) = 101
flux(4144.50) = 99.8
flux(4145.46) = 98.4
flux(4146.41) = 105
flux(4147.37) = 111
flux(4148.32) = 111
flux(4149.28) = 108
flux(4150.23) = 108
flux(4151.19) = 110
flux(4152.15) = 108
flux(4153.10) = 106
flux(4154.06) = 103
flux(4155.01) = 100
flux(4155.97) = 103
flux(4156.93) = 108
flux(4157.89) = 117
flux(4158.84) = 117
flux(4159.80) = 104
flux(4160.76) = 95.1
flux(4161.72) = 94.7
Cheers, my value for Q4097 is 2.1 AA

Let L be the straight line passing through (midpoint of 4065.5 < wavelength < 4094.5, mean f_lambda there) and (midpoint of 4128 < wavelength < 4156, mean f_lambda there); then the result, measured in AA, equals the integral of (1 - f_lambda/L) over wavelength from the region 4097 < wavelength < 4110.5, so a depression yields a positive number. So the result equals 2.4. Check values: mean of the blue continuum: 104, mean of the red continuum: 104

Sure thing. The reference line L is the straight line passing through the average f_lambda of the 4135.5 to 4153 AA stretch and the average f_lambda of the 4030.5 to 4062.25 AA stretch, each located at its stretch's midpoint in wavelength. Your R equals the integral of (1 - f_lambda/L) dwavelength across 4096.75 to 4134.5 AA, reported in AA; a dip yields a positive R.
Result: 1.36 AA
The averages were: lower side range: 99.9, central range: 99.6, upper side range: 105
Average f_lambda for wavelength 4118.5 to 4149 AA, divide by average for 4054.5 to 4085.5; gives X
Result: 1.1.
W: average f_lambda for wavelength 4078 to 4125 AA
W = 100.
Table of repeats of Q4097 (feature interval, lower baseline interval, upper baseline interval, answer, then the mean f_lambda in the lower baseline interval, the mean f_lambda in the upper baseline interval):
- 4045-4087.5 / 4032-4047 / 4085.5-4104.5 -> -0.9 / 99.9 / 97.4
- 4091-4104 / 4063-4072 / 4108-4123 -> 1.4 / 99.7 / 106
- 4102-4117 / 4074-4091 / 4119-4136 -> 1.7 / 104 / 109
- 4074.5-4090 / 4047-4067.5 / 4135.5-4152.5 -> -0.2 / 100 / 105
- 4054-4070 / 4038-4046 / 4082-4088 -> 0.5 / 101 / 105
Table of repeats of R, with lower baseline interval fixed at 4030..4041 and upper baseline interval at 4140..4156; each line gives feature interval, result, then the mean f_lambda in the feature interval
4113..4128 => -0.91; 110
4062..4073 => 0.17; 100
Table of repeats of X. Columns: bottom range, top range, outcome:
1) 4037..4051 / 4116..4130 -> 1.10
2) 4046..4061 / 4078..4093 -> 1.05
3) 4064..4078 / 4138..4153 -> 1.02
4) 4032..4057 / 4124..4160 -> 1.05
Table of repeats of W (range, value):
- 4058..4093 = 103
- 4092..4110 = 90.7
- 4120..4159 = 107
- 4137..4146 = 101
